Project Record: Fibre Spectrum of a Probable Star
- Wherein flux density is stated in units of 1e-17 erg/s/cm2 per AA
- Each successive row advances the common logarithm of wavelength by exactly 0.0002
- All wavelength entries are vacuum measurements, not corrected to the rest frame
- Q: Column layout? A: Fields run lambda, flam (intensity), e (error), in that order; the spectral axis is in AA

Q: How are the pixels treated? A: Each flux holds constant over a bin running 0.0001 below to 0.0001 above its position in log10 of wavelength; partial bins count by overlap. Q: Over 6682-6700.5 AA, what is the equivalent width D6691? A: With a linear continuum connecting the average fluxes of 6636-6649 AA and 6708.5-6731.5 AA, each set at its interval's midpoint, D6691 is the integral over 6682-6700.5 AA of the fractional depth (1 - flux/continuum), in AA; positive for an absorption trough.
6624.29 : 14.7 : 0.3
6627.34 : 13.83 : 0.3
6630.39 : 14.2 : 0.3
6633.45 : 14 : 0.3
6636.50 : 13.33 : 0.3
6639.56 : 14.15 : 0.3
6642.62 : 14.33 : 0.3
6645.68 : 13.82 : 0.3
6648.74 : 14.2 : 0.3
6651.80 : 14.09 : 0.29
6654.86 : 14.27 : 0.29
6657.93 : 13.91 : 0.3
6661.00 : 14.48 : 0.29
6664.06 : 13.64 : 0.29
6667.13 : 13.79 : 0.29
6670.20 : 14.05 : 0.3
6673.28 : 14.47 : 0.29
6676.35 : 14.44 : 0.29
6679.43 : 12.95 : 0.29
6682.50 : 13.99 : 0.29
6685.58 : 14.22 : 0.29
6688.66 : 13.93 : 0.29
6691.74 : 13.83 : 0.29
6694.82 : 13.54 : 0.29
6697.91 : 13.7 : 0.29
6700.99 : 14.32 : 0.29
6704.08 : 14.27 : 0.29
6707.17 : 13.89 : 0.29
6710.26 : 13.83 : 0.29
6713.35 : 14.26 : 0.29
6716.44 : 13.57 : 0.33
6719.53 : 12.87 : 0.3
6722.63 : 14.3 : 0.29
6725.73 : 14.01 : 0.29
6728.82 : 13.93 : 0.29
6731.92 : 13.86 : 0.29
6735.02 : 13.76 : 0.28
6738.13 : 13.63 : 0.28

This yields 0.0 AA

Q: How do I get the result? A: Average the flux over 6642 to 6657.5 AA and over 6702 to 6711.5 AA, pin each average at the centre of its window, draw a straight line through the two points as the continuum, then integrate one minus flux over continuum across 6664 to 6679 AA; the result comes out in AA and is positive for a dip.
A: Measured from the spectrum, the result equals 0.0 AA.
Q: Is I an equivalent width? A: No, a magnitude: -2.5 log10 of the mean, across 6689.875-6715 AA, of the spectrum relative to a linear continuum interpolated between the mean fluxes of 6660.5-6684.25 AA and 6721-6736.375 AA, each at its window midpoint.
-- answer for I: 0.00 mag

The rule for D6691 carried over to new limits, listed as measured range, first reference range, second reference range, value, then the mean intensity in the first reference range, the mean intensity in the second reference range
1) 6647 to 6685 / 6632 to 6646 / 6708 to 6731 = -0.3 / 13.9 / 13.8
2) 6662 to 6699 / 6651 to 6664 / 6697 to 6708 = 0.6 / 14.1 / 14.1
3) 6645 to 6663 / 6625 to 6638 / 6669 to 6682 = -0.2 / 13.9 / 14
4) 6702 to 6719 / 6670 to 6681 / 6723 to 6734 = 0.1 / 14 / 14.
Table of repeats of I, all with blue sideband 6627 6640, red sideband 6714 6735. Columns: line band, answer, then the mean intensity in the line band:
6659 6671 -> -0.01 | 14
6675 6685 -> 0.00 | 13.8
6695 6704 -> -0.01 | 14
